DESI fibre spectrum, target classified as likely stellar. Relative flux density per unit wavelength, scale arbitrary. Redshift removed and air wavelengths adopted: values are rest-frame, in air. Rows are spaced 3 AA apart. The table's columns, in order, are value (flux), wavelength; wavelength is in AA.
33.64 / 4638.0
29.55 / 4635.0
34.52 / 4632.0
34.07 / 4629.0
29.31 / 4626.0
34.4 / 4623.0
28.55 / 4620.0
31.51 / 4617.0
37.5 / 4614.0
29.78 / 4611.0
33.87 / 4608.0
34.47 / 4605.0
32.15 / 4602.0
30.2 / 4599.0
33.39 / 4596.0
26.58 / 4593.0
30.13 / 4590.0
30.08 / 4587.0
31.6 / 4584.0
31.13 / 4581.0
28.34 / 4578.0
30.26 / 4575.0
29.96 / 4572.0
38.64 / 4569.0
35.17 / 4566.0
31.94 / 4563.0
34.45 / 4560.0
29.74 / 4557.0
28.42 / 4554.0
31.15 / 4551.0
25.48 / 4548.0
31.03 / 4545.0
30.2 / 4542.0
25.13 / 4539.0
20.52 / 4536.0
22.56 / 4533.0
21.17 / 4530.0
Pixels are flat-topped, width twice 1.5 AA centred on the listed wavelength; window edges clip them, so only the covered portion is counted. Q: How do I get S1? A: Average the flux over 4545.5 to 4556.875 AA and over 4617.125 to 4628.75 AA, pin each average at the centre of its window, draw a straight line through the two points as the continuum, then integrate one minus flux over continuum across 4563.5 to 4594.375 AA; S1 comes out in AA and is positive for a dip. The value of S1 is -1.6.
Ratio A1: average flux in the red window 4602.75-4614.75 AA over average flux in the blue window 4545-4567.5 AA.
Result 1.1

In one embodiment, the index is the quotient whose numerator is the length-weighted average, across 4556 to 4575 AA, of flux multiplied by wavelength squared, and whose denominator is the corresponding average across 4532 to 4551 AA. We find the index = 1.27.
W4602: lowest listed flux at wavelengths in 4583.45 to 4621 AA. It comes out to 26.58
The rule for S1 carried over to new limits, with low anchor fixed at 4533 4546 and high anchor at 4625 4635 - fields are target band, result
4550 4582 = -4.4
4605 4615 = -0.9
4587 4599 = -0.1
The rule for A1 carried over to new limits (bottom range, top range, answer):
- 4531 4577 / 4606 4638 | 1.10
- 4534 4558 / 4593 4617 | 1.18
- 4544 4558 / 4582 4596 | 1.03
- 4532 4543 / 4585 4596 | 1.21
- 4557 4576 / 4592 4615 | 0.97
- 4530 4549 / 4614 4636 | 1.26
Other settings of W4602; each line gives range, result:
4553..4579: 28.34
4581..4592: 30.08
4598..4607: 30.2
